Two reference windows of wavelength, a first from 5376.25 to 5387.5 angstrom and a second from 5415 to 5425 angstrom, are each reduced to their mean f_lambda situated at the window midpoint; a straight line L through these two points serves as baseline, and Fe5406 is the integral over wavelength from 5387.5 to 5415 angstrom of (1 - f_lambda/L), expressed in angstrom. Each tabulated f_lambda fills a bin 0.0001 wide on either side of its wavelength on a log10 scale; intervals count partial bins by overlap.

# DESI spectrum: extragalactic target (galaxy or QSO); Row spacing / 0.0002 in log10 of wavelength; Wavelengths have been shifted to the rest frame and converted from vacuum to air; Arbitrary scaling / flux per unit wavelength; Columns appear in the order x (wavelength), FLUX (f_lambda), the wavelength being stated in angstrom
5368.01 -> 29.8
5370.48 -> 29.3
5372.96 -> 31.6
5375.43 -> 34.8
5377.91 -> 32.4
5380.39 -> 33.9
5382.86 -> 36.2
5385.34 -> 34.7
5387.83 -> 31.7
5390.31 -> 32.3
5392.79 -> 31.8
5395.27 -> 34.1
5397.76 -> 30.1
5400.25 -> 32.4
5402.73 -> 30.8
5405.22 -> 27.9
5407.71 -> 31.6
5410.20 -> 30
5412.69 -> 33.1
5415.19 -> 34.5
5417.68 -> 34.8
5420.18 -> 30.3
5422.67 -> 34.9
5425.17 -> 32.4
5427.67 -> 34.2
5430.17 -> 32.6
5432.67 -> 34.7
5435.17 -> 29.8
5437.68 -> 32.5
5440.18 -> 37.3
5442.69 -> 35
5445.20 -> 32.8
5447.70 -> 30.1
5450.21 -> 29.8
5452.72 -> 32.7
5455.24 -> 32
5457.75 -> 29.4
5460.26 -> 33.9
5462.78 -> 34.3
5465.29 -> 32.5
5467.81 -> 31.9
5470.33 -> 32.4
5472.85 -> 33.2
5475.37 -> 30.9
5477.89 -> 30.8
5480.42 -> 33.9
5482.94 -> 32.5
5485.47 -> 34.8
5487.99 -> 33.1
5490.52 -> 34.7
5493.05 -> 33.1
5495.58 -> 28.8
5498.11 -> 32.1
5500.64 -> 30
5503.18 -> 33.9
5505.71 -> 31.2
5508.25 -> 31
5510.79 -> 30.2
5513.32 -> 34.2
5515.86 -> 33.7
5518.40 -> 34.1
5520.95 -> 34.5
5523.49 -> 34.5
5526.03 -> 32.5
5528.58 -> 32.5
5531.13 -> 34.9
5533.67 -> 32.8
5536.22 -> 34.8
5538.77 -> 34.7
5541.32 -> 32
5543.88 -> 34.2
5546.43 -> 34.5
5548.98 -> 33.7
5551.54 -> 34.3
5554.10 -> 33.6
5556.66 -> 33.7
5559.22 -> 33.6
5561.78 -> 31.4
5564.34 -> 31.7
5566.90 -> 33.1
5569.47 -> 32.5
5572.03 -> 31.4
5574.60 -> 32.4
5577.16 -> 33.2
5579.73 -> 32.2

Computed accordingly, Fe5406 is 1.8 angstrom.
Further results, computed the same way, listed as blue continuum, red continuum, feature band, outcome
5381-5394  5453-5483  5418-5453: -0.11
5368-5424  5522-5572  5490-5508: 0.68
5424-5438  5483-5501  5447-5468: 0.47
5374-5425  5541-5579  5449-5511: 1.25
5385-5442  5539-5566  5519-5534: -0.23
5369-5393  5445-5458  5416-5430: -0.64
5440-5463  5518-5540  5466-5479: 0.38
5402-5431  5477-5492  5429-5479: 0.66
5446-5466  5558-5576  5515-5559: -2.22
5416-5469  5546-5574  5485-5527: 0.25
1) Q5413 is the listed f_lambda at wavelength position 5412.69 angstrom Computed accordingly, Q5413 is 33.1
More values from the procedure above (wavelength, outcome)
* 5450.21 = 29.8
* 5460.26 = 33.9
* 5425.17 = 32.4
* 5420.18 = 30.3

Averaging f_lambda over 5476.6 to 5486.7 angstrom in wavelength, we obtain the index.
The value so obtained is 33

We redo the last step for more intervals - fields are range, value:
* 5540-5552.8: 33.7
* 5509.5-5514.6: 32.2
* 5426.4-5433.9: 33.8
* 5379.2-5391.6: 33.8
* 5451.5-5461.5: 32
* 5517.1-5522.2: 34.2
